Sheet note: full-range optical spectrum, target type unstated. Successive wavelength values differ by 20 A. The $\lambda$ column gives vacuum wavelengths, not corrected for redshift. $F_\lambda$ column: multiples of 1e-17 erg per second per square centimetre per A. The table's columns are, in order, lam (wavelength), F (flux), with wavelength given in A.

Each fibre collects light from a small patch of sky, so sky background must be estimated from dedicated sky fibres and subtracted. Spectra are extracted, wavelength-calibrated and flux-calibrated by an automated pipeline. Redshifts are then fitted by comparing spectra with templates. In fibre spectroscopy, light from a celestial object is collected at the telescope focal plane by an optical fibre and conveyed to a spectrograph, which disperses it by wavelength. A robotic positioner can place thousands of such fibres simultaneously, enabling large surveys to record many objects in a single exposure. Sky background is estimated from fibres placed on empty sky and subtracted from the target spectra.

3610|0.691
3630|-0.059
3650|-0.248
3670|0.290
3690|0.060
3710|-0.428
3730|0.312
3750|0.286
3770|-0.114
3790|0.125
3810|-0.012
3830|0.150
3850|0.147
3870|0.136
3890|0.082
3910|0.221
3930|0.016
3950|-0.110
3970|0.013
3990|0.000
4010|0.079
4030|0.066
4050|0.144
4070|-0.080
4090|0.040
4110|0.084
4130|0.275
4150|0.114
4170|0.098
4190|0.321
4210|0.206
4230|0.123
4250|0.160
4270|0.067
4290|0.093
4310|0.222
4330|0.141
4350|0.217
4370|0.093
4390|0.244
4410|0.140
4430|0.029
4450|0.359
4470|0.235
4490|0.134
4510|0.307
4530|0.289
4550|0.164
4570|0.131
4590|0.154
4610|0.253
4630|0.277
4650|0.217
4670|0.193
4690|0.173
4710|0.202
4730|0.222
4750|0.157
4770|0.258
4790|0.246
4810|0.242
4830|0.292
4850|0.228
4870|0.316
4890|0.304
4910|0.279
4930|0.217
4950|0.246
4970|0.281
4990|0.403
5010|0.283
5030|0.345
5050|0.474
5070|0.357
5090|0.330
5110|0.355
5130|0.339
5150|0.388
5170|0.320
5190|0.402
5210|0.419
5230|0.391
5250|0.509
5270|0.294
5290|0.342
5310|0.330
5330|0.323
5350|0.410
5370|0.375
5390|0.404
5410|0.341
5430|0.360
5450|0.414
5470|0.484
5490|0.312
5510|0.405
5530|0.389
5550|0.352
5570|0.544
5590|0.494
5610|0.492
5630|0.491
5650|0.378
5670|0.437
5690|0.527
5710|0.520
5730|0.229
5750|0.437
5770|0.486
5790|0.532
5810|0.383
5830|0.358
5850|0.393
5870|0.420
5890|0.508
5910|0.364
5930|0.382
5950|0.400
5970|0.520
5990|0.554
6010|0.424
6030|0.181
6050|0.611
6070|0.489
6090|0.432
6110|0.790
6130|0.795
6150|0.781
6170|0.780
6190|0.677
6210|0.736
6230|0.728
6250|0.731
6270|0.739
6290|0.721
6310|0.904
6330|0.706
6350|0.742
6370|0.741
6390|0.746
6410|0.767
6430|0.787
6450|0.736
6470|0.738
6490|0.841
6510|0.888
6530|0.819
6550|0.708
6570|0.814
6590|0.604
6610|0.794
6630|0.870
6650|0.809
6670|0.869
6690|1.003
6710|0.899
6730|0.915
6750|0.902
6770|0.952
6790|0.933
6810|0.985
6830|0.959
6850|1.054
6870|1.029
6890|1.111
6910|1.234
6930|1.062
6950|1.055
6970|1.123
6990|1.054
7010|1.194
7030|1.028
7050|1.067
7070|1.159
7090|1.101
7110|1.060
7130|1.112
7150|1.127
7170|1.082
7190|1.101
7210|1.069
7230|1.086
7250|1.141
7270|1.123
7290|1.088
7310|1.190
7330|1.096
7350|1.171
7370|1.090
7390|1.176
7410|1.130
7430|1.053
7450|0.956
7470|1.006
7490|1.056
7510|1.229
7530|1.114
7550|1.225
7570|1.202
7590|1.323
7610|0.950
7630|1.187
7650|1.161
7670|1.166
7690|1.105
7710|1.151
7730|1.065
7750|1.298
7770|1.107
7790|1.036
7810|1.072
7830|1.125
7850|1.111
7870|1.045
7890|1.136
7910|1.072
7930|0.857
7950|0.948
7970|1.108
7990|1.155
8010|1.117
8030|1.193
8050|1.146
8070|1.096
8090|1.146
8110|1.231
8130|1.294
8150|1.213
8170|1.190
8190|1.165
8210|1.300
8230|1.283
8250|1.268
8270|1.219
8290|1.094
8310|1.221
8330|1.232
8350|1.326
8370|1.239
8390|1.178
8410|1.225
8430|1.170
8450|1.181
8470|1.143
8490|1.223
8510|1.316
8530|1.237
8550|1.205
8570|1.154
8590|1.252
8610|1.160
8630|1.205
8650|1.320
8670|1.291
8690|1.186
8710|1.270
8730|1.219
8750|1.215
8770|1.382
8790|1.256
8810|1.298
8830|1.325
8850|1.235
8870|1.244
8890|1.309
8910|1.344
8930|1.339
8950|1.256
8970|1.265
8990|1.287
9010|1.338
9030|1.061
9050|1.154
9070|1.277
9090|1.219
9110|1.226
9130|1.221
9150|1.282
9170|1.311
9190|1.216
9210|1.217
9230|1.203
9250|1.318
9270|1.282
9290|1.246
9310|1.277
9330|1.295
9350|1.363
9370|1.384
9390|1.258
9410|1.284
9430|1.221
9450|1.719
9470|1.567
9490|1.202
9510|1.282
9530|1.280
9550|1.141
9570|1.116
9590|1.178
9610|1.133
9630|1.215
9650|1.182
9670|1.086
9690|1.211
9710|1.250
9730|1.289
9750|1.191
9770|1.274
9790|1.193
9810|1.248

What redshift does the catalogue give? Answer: 0.53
